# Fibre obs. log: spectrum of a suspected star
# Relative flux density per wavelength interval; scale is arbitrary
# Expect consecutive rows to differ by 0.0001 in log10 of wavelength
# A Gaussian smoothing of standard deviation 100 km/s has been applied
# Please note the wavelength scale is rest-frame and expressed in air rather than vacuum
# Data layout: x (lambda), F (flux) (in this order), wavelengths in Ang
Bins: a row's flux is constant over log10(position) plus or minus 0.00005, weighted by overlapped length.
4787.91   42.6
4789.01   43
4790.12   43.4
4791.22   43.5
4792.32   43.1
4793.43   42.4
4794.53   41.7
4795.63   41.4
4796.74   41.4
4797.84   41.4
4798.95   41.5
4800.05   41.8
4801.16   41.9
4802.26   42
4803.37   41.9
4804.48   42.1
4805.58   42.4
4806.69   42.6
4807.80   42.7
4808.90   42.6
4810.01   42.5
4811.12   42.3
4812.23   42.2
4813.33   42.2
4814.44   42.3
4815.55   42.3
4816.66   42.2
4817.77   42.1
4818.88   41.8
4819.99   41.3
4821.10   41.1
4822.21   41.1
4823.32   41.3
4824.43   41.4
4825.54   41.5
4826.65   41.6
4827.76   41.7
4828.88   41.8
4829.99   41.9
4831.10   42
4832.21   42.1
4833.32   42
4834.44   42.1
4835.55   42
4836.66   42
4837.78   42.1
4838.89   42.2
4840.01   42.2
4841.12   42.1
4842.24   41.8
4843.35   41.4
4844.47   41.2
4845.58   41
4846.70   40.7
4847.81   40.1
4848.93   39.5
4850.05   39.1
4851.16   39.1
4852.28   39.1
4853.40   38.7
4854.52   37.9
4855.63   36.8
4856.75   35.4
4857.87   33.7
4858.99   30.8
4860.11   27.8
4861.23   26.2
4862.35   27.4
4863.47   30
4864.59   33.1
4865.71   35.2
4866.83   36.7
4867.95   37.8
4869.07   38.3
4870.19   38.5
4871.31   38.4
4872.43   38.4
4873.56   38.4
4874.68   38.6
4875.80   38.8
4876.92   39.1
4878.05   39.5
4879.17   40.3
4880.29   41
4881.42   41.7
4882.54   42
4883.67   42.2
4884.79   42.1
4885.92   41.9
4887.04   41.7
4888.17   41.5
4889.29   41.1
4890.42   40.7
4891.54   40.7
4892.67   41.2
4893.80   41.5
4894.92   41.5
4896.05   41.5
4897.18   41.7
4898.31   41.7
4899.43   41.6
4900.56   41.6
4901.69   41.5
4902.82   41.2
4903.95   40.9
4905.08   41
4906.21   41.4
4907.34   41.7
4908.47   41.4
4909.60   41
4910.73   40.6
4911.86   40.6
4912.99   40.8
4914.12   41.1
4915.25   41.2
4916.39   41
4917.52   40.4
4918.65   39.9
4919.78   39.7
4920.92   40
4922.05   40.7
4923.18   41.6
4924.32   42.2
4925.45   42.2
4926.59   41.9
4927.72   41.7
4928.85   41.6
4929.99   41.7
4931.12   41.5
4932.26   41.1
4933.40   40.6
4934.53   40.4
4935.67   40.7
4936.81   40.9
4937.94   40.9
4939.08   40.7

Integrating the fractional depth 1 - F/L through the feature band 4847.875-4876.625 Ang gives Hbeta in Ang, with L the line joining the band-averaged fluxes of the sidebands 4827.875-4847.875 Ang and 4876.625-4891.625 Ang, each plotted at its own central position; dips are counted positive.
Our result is 3.9 Ang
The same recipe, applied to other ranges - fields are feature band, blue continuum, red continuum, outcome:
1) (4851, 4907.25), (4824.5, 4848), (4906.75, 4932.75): 3.8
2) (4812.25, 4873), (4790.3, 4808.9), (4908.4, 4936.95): 3.8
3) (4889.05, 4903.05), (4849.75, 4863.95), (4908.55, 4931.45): -1.1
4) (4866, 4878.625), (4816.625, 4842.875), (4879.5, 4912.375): 1.0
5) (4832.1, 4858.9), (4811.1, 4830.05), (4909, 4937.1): 1.0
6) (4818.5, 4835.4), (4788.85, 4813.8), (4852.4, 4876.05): -1.0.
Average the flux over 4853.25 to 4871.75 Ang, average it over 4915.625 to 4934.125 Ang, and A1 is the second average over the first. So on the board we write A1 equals 1.20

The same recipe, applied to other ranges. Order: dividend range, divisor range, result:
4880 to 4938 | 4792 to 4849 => 0.99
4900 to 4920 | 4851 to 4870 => 1.19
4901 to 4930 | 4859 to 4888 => 1.10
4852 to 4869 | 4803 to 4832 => 0.81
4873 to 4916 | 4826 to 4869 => 1.07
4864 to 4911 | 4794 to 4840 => 0.96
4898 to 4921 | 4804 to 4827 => 0.98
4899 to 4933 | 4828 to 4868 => 1.08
